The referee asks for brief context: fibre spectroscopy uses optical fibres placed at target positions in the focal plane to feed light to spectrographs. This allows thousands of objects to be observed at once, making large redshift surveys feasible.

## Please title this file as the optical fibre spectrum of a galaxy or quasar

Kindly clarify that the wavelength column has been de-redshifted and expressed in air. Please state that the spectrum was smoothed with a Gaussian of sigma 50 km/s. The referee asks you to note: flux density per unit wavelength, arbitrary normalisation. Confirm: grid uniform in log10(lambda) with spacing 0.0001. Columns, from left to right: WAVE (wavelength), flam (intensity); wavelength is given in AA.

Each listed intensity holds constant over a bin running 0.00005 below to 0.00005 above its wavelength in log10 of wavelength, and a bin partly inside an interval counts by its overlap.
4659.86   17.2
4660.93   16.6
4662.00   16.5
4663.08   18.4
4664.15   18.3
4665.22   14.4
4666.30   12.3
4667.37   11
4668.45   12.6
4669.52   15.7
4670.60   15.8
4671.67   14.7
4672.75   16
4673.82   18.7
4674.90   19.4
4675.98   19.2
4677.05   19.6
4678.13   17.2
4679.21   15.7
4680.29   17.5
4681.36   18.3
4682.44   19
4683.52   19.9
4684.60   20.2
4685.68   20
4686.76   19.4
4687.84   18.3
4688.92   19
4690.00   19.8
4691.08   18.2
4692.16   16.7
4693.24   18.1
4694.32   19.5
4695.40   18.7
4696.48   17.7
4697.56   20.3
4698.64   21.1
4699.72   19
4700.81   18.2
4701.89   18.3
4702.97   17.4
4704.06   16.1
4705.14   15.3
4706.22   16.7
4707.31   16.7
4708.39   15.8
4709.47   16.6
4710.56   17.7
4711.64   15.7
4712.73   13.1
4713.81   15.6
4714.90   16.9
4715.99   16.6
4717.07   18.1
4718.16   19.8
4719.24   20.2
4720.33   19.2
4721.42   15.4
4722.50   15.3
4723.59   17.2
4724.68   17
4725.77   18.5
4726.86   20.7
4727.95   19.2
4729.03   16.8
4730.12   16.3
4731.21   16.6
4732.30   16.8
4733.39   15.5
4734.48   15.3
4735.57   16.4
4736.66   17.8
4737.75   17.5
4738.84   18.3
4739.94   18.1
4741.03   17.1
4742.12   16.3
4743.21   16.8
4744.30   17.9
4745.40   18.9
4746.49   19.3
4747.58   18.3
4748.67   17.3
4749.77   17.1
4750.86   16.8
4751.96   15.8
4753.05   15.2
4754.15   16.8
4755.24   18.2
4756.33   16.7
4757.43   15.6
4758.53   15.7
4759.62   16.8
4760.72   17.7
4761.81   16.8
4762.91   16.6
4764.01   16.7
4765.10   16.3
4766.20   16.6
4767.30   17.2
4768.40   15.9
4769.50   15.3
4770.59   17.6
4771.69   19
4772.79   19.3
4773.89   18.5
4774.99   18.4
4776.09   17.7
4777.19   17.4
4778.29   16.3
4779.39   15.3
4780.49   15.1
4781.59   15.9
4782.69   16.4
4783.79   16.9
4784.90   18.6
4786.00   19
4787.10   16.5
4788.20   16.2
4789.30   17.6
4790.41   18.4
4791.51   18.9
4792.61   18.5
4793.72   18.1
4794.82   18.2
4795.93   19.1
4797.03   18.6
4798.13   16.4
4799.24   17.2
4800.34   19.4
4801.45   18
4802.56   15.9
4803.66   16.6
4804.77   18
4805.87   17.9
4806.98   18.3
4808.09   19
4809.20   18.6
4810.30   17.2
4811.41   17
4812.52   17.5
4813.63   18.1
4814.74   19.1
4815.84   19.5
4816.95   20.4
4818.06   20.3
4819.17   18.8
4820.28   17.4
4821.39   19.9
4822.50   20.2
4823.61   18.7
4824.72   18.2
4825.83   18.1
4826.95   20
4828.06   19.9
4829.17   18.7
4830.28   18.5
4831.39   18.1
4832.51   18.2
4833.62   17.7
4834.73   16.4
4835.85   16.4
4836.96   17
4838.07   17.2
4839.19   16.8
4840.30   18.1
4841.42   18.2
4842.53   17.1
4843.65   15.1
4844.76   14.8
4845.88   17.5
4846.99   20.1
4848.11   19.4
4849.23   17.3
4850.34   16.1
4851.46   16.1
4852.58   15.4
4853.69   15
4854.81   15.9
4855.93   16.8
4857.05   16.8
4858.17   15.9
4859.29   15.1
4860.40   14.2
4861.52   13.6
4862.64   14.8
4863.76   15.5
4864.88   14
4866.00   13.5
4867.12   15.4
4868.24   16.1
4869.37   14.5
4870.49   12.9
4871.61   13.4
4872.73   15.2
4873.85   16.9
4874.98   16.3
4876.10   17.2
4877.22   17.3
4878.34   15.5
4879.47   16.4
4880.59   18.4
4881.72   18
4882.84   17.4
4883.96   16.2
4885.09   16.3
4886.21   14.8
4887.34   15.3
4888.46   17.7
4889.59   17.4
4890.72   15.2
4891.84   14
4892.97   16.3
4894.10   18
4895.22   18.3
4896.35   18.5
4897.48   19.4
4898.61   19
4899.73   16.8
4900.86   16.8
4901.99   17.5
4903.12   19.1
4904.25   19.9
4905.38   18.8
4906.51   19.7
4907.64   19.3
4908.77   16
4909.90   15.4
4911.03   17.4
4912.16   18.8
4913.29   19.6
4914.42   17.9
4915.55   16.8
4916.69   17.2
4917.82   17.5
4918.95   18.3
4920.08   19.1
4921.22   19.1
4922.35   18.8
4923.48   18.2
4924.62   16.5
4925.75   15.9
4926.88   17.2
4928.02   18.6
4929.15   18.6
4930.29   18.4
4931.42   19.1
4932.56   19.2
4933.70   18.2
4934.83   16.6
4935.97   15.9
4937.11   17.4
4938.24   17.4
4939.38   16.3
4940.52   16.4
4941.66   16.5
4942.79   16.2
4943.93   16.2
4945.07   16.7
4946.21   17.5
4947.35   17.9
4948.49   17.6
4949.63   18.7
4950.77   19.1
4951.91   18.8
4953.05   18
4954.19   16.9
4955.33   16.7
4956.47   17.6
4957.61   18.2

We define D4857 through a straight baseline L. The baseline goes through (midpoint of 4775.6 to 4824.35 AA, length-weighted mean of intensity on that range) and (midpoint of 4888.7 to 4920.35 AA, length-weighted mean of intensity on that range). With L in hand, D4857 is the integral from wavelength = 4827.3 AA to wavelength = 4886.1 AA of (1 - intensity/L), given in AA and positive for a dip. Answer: 4.6 AA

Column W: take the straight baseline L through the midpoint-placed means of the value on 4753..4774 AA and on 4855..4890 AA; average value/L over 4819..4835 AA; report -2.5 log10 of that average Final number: -0.15 mag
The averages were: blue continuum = 16.9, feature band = 18.6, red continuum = 15.8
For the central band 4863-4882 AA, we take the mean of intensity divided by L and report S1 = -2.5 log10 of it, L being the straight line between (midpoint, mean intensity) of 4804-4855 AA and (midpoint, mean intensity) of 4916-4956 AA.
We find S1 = 0.14 mag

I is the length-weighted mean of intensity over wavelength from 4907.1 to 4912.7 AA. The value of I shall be 17.4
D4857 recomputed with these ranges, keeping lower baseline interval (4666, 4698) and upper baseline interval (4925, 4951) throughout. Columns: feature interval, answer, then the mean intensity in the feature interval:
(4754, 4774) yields 0.7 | 17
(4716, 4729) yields -0.4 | 18.1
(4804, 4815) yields -0.3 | 18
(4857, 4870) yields 2.0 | 14.9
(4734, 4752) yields 0.2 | 17.4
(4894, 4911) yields -0.7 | 18.1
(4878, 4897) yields 0.8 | 16.7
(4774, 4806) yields 0.2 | 17.5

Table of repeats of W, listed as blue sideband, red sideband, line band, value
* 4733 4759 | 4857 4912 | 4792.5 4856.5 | -0.07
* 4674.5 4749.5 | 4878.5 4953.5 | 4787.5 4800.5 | -0.02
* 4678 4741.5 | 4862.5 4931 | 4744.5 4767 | 0.03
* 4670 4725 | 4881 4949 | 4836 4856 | 0.04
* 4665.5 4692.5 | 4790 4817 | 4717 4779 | 0.03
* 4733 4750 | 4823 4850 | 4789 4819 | -0.03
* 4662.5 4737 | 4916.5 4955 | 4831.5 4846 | 0.04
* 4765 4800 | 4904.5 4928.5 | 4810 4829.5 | -0.08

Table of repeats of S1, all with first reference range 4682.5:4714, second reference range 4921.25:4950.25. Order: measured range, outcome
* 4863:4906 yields 0.065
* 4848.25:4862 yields 0.118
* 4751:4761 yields 0.086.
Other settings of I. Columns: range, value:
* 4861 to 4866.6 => 14.3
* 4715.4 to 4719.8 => 18.7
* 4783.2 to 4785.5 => 17.7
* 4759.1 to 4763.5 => 17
